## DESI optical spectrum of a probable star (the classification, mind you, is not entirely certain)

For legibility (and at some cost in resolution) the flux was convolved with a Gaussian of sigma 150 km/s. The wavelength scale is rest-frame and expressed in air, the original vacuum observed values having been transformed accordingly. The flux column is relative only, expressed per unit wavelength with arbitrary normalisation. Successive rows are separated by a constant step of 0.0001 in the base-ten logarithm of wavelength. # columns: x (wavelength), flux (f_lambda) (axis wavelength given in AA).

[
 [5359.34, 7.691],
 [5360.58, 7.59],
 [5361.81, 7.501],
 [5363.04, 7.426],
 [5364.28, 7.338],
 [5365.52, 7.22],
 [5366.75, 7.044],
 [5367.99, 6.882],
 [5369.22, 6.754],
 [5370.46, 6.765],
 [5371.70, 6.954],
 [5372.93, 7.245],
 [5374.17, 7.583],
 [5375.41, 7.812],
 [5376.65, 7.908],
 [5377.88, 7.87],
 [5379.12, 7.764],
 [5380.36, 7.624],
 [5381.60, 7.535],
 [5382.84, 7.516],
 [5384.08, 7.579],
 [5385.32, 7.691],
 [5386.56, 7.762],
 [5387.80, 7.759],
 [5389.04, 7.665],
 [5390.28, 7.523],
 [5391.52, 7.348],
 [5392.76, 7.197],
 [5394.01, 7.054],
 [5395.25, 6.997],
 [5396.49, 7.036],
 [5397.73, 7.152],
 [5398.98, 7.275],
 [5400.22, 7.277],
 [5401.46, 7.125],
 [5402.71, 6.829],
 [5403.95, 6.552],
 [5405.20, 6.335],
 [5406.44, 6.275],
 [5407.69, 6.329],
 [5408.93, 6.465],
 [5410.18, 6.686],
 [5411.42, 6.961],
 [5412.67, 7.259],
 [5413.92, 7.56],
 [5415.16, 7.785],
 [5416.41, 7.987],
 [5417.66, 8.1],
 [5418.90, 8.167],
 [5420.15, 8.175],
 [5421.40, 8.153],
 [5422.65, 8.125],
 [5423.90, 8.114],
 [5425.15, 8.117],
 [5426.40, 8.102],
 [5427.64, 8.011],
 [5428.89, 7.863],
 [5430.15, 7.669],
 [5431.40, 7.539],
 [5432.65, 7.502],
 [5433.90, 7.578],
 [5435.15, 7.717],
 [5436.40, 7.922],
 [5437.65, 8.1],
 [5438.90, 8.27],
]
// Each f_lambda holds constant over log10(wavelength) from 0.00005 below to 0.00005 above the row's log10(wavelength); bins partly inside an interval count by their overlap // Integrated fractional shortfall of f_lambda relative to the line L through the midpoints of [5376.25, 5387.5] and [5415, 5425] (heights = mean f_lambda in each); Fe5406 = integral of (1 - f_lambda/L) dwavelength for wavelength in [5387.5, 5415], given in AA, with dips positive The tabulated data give 2.99 AA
